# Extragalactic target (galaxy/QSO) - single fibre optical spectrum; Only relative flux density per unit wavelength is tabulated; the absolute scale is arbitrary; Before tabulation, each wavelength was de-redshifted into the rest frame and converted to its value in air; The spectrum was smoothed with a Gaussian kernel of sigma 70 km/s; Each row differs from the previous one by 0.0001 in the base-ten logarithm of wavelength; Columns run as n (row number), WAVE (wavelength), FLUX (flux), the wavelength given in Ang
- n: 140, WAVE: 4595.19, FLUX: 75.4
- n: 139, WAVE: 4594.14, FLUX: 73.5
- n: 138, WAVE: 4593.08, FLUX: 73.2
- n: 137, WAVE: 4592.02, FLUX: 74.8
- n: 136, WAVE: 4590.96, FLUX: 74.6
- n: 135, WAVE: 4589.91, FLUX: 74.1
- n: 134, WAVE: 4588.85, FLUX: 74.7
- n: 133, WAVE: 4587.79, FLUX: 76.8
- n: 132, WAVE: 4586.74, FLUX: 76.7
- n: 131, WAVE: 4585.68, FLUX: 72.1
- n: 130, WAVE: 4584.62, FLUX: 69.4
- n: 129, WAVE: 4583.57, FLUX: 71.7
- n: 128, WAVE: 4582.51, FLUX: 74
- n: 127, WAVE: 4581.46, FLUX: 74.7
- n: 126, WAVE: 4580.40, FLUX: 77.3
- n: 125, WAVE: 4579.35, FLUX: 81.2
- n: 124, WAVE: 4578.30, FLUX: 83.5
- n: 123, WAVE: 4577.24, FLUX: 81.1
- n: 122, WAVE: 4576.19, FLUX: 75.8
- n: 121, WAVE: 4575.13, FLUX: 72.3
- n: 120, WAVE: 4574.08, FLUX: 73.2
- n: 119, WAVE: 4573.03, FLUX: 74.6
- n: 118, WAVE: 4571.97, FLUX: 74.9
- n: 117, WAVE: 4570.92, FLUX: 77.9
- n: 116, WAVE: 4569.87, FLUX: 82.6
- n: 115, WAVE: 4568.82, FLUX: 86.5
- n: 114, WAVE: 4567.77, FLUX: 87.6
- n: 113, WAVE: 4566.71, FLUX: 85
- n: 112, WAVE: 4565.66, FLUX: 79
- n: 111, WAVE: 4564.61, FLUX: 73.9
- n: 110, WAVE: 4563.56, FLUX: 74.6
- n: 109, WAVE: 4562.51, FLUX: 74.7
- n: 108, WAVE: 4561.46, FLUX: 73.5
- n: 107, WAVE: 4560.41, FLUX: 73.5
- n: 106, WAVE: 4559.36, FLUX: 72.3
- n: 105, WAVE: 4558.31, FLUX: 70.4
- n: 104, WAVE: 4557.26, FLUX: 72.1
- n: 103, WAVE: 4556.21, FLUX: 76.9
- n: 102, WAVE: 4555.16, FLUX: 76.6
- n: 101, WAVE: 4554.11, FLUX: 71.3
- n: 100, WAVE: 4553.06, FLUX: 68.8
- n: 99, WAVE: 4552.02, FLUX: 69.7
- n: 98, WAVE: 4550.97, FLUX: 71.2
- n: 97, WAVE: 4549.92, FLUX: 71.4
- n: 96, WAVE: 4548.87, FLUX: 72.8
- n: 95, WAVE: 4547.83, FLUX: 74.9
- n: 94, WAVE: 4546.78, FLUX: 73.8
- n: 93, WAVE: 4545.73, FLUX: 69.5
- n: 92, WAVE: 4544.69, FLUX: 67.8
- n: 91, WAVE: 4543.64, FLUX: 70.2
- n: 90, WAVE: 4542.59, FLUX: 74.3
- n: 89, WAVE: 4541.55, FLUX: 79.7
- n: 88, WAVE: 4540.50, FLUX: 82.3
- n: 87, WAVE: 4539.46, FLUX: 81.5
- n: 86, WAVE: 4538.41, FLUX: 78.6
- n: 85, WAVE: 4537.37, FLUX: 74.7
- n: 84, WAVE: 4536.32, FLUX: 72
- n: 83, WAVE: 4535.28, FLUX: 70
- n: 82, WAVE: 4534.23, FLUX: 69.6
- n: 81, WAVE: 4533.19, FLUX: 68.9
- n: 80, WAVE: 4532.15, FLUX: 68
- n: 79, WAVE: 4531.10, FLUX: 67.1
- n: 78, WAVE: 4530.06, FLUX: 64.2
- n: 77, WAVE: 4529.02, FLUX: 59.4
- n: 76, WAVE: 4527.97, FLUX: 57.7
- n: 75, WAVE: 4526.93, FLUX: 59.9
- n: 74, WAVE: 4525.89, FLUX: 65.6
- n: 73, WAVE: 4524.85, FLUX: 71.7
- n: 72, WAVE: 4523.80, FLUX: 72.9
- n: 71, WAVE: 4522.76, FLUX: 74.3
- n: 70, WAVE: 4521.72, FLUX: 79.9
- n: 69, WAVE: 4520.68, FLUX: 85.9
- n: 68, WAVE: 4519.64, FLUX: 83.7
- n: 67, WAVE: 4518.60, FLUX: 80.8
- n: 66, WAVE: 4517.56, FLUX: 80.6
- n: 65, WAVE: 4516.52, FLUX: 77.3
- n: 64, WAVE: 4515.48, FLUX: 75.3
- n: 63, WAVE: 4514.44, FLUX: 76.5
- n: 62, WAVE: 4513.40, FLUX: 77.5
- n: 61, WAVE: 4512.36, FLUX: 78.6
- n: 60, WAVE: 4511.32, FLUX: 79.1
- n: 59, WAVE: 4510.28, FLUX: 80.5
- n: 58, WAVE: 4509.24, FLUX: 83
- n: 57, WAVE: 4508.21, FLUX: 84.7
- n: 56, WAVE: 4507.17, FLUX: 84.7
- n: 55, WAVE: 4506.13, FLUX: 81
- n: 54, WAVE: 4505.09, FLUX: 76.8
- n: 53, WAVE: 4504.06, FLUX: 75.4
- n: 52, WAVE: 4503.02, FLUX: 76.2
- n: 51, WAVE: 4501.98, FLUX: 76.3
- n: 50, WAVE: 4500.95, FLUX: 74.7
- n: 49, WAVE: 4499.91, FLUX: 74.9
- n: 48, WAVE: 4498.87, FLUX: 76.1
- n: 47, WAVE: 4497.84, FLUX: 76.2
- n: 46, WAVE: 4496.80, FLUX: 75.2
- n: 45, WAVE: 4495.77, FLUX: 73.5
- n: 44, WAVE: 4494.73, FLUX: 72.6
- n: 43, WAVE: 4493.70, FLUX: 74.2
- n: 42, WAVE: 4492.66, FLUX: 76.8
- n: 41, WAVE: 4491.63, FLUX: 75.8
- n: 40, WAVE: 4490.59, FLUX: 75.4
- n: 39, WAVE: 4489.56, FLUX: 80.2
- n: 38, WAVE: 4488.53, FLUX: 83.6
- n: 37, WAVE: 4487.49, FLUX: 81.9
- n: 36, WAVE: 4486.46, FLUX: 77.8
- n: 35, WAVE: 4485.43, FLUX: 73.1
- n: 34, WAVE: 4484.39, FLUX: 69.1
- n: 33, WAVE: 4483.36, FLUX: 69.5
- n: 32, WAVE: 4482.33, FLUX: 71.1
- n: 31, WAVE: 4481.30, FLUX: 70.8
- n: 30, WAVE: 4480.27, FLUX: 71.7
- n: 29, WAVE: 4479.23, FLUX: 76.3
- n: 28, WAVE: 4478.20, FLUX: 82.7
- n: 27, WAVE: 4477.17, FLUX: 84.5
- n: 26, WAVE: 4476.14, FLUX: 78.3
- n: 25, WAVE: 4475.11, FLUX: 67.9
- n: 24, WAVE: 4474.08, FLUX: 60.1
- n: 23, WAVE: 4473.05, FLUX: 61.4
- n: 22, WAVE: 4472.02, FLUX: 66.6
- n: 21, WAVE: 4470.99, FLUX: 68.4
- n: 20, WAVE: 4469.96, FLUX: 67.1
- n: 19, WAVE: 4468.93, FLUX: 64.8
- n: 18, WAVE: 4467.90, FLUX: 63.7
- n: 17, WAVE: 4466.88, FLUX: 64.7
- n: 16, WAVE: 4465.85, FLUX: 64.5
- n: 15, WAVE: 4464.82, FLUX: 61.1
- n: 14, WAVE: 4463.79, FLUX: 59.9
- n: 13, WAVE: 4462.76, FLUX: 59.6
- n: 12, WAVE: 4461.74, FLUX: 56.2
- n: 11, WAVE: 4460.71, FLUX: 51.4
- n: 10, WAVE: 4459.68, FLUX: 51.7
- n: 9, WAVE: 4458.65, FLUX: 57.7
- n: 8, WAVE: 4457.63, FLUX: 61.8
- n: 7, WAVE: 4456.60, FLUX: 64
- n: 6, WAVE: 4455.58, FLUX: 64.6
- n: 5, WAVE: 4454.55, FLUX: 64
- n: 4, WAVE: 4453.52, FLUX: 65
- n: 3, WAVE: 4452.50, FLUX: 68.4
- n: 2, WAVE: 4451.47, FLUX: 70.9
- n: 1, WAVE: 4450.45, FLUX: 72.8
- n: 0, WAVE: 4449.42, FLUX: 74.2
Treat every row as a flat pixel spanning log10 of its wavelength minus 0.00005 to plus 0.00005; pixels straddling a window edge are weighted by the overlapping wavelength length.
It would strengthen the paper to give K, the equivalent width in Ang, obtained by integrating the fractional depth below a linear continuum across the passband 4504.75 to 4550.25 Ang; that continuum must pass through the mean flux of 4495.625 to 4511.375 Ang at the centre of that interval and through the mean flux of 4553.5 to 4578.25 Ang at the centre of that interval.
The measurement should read 1.8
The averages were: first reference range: 78.1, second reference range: 76.6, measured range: 74.5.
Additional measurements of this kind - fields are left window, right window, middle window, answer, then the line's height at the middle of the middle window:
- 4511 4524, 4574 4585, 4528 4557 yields 2.19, 77.7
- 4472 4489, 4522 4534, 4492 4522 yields -3.69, 69.7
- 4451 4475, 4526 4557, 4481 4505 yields -3.46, 65.8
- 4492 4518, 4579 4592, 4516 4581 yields 1.32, 76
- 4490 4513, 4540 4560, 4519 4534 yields 1.02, 75.1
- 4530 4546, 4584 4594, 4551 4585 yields -1.14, 73.4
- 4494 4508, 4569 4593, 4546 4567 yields 0.68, 76.1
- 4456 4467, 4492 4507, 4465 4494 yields -2.13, 67.1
